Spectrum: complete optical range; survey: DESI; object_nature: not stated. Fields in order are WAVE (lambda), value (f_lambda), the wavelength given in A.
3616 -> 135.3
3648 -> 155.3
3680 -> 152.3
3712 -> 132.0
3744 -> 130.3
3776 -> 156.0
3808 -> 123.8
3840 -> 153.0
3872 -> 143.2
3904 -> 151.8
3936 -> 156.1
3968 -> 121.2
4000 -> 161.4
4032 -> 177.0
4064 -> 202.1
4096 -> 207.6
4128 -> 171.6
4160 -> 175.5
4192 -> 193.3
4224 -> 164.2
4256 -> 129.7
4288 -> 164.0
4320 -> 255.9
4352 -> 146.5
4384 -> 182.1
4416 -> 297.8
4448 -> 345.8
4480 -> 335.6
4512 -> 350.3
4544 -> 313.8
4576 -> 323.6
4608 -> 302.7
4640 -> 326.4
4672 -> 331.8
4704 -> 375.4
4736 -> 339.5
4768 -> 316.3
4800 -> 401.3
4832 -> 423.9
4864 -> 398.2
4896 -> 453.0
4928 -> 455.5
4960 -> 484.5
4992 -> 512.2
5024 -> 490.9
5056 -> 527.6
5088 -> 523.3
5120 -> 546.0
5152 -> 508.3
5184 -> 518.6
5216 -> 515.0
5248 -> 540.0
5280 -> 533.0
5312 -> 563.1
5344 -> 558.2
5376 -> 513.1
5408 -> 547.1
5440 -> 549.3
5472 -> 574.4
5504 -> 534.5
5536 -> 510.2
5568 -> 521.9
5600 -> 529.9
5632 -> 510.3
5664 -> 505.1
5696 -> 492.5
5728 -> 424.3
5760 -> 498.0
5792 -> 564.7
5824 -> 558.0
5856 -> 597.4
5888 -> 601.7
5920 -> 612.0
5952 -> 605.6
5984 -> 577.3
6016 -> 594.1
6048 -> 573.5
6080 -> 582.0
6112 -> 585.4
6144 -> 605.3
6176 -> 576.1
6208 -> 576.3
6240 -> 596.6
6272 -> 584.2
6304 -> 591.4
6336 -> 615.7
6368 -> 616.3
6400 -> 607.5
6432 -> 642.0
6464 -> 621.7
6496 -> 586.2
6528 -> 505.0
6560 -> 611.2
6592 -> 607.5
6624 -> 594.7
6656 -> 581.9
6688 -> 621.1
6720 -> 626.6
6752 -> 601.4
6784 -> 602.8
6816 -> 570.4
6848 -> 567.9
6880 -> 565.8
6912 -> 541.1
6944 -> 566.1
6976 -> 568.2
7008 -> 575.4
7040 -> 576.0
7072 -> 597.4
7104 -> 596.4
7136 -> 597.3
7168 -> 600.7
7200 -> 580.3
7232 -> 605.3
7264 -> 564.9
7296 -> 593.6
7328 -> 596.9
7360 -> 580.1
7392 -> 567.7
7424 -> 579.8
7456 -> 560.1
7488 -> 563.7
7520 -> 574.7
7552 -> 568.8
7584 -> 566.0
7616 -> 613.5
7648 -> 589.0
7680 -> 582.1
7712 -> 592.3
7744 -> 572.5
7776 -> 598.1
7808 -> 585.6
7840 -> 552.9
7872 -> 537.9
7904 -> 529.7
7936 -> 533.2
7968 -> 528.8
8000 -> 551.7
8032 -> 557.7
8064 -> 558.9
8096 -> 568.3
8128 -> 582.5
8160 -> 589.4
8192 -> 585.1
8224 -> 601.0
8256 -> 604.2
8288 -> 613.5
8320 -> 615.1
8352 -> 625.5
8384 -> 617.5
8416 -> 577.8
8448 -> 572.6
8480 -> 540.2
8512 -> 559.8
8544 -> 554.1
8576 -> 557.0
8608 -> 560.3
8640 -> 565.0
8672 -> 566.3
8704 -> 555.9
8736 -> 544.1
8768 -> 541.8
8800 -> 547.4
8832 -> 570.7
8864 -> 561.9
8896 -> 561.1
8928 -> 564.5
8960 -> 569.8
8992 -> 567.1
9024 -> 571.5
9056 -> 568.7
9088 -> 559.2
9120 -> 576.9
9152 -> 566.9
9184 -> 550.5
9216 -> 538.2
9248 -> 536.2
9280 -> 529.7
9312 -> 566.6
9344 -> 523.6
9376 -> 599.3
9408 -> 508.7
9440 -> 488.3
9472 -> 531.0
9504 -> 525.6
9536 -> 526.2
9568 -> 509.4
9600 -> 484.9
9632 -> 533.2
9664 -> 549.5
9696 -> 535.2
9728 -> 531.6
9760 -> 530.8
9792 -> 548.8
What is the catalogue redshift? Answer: 0.11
